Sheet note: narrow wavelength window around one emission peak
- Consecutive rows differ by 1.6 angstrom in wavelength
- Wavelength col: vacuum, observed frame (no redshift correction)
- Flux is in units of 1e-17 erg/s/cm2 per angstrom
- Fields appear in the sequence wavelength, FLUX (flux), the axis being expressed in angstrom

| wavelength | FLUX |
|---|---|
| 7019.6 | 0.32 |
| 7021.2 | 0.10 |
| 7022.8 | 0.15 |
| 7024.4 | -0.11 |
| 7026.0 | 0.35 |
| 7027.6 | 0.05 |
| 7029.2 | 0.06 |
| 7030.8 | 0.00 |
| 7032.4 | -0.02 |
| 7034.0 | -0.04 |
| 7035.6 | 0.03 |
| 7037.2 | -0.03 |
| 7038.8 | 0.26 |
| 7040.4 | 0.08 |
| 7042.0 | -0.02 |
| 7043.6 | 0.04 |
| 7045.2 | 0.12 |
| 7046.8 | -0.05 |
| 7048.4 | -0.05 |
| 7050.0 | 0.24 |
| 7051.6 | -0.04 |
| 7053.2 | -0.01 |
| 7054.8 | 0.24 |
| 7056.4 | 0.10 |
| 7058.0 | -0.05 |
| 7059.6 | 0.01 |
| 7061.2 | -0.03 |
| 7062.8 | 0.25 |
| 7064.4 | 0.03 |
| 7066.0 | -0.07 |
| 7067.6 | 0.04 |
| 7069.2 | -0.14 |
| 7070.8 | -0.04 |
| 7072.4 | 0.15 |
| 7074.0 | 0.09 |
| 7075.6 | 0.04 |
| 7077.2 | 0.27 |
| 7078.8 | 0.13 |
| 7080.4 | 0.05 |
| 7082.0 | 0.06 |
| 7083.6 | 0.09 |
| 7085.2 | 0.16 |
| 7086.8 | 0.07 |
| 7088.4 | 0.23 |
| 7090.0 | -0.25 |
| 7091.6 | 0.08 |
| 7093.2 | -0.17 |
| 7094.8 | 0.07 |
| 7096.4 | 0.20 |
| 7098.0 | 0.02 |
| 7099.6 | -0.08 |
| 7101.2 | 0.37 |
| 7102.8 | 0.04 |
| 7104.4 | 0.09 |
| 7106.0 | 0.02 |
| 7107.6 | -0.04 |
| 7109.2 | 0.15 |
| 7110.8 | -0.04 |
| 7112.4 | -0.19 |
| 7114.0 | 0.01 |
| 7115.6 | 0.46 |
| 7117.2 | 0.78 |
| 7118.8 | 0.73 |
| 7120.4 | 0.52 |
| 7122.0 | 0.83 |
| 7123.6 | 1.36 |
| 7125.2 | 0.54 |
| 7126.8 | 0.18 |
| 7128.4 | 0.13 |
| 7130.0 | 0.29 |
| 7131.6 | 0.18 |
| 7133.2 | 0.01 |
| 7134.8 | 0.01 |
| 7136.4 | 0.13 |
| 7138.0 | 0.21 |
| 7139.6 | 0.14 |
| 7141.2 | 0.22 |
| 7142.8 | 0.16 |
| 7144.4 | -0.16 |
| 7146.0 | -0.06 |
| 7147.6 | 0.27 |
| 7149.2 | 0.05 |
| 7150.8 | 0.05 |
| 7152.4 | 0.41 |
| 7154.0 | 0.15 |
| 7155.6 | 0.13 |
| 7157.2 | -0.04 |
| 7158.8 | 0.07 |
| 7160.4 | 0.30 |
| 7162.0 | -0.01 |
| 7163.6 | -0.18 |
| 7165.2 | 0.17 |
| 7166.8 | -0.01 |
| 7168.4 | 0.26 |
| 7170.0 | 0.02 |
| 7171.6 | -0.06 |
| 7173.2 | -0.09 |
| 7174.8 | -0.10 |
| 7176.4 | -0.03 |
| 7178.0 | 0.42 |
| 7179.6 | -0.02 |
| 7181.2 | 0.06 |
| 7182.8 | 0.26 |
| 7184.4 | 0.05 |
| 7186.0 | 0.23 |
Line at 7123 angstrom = [O II] 3727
